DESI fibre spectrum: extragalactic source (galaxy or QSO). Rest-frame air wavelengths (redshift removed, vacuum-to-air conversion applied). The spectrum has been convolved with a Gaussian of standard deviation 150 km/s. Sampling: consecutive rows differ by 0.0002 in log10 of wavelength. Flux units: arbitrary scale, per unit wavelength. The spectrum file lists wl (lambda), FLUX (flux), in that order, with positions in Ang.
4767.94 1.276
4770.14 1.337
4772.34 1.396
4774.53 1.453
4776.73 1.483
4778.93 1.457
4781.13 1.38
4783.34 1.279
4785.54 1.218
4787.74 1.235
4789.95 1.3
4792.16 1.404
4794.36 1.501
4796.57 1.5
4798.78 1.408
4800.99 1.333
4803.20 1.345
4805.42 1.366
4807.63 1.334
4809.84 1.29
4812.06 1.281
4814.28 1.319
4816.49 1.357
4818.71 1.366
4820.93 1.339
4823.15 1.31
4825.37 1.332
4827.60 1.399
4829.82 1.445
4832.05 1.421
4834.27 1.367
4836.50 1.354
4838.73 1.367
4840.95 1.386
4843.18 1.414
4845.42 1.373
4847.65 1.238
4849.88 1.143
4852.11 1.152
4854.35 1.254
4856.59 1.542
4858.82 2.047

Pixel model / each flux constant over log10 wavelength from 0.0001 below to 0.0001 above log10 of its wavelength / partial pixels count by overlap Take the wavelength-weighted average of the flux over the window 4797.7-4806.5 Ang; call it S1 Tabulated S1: 1.36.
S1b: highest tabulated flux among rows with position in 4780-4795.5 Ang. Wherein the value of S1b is 1.501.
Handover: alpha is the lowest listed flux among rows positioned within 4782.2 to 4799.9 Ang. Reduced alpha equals 1.218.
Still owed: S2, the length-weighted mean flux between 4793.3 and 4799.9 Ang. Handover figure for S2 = 1.47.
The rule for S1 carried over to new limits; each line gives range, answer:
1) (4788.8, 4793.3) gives 1.35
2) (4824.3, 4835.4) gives 1.39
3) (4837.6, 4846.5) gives 1.38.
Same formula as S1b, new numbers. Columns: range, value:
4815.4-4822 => 1.366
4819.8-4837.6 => 1.445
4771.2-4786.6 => 1.483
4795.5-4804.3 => 1.5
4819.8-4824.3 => 1.339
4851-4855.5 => 1.254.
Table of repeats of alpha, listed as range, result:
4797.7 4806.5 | 1.333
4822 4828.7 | 1.31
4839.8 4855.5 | 1.143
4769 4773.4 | 1.337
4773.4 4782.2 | 1.38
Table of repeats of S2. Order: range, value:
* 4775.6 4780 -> 1.47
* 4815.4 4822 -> 1.35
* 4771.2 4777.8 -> 1.44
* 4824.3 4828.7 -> 1.36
